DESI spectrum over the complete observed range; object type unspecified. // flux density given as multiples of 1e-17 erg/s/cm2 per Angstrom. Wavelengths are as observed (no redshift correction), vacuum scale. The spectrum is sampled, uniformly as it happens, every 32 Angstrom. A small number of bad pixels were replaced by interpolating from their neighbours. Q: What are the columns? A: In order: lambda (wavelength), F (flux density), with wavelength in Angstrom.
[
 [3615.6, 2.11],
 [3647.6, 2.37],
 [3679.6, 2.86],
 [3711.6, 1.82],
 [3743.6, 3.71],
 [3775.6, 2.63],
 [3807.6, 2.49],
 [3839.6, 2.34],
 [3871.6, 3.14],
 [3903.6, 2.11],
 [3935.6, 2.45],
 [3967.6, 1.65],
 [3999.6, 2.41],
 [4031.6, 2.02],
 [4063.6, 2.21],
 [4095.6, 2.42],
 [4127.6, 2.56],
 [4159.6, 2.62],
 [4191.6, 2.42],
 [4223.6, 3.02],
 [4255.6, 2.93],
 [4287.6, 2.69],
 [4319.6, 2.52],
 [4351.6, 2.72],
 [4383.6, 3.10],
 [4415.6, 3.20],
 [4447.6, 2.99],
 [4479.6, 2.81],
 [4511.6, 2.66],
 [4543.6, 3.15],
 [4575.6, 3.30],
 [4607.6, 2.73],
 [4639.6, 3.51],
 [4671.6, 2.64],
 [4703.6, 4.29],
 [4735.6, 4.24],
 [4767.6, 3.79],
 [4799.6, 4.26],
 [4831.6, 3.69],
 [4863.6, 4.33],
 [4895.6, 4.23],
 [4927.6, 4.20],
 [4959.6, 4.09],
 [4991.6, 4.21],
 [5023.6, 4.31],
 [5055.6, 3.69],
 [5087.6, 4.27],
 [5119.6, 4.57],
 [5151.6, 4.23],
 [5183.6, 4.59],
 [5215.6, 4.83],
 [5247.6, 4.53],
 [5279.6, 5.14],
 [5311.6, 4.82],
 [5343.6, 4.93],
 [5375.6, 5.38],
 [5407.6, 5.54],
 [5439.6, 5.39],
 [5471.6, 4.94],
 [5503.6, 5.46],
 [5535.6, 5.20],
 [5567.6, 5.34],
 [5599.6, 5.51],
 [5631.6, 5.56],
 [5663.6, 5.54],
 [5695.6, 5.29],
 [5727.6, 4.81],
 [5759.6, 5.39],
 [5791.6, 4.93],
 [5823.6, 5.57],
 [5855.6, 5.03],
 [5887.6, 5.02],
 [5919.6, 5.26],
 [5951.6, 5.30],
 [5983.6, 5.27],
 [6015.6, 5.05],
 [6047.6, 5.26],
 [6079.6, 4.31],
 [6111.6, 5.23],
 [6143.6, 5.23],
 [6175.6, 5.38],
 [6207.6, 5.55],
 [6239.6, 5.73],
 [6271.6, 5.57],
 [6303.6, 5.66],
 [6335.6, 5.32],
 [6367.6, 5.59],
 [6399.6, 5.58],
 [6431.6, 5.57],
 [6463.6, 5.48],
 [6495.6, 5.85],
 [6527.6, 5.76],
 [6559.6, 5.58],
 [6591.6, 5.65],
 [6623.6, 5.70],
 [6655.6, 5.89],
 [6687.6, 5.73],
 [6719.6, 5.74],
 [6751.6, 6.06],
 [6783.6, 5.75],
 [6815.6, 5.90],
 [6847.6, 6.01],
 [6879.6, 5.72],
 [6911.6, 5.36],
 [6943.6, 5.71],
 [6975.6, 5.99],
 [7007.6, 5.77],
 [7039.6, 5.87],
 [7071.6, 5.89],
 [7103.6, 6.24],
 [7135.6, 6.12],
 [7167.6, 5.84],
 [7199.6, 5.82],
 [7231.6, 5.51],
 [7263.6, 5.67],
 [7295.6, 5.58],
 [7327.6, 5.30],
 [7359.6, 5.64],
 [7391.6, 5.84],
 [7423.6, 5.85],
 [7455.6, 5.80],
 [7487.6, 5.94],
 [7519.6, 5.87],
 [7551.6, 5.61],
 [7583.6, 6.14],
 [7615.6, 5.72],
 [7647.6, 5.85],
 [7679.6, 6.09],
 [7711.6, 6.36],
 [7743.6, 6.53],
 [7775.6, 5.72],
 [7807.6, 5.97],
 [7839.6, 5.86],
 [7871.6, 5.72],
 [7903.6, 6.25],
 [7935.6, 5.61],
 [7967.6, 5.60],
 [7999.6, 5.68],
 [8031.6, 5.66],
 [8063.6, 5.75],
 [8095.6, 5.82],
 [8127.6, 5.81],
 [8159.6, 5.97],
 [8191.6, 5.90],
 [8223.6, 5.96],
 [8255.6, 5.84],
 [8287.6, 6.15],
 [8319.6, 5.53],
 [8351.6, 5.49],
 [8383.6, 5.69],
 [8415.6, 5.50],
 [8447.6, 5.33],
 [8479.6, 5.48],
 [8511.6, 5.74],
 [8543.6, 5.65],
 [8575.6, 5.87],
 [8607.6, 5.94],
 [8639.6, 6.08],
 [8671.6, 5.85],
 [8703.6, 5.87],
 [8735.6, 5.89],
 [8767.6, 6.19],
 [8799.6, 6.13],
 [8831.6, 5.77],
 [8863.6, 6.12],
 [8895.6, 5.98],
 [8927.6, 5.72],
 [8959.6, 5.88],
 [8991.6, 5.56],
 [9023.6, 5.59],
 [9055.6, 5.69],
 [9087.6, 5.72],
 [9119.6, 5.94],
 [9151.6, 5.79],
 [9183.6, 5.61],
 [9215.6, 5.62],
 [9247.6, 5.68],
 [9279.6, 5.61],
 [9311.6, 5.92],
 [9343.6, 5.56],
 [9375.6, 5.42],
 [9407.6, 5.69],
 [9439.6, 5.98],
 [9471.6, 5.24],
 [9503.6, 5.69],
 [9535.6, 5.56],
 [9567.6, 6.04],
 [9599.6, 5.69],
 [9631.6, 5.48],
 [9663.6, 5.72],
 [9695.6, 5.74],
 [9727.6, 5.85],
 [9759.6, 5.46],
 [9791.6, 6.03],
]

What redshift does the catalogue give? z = 0.17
